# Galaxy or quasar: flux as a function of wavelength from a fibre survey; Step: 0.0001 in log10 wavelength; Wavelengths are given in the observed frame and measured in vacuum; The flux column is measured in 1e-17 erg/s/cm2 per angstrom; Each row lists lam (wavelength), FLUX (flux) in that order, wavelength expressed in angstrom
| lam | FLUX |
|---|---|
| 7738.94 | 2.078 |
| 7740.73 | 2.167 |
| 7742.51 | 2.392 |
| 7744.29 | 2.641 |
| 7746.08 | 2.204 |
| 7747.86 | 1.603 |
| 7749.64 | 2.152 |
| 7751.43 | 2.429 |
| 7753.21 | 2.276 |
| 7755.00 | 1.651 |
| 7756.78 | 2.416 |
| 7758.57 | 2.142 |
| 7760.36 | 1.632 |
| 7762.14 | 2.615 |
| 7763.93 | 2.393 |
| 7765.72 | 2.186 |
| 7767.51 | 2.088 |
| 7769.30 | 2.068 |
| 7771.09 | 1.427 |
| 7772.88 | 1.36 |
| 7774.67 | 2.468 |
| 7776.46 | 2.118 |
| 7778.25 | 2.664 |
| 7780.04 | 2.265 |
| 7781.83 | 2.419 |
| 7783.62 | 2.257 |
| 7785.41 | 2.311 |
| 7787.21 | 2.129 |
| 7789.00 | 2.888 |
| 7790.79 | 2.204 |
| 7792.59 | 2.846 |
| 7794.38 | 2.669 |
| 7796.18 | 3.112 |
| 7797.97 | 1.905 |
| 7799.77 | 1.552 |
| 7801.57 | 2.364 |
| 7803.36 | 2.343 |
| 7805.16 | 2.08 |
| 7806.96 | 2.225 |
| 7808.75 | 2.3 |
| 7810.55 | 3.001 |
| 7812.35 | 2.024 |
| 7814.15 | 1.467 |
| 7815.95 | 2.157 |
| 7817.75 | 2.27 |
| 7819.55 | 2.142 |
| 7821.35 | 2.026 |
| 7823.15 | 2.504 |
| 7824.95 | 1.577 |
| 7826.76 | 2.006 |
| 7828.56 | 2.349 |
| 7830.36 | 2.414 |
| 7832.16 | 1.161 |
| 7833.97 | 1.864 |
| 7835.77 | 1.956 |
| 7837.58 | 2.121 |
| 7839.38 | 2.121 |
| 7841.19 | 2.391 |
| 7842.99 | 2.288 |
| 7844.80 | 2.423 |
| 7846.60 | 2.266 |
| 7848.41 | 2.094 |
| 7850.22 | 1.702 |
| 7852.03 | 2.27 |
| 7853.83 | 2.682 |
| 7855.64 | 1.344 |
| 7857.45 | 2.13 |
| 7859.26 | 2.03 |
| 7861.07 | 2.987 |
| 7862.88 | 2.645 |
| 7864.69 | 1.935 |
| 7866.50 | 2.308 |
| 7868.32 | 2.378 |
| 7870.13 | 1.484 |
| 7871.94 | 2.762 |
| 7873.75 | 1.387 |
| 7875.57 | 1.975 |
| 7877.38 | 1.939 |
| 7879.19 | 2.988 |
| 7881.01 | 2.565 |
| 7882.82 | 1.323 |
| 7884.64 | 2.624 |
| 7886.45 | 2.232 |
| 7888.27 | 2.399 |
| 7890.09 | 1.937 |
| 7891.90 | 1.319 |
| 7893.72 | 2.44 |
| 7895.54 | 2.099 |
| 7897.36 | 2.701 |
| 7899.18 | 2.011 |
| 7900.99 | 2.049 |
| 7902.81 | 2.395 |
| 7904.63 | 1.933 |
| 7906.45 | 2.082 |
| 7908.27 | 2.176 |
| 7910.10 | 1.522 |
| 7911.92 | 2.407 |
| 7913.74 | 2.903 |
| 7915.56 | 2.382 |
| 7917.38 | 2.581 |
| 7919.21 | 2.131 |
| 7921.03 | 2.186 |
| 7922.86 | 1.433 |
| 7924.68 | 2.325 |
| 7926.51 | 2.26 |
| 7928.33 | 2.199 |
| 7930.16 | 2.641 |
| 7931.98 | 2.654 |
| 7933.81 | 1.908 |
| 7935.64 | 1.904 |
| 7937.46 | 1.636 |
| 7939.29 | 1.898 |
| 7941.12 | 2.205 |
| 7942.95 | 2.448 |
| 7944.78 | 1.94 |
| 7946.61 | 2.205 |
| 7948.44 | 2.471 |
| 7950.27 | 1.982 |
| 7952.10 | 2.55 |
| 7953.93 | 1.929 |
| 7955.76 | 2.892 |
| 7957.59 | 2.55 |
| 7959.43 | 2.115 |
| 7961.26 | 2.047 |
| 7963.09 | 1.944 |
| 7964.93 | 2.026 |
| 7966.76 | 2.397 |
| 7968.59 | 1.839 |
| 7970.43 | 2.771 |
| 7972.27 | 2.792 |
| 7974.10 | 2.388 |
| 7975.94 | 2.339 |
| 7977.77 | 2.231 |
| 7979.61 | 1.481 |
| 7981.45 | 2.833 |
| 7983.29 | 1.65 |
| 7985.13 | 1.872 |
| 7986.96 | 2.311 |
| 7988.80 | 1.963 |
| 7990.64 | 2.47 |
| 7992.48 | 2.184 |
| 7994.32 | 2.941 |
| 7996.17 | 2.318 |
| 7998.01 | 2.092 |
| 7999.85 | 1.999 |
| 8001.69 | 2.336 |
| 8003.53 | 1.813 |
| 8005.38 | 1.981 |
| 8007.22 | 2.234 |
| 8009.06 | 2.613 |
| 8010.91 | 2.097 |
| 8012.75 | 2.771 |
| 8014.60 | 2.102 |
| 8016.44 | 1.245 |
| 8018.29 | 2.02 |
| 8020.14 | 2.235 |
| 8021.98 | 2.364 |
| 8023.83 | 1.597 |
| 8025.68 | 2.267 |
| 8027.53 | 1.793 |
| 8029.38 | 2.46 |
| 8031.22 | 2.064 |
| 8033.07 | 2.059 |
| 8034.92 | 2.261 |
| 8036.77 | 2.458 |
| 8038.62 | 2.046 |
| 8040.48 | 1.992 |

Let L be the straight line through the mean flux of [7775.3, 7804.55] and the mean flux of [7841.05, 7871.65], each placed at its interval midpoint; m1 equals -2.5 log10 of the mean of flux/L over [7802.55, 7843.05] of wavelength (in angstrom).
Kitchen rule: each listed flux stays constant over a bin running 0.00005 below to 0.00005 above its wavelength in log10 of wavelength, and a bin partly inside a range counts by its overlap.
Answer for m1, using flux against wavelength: 0.09 mag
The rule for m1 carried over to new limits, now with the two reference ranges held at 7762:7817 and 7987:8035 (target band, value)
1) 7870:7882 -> 0.01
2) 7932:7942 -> 0.11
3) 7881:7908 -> 0.04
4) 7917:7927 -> 0.04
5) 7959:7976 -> -0.04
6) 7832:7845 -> 0.08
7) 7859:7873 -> -0.05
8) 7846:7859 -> 0.08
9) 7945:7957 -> -0.06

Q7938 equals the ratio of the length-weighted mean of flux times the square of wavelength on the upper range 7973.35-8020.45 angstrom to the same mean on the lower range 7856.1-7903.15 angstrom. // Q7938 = 1.02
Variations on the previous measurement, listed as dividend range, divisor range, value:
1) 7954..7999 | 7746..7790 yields 1.10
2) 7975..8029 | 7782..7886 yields 1.02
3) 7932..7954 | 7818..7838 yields 1.08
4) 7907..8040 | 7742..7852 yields 1.05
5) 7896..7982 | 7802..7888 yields 1.06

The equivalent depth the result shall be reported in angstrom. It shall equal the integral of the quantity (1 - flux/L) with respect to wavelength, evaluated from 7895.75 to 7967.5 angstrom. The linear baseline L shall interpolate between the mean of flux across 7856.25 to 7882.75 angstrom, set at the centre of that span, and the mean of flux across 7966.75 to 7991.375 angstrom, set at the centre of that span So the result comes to 0.6 angstrom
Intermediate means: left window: 2.21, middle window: 2.2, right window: 2.23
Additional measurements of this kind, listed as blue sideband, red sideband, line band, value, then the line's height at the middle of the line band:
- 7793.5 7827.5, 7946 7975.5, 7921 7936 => 0.7 angstrom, 2.28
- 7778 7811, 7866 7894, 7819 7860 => 3.0 angstrom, 2.24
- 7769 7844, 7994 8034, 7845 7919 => -0.5 angstrom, 2.17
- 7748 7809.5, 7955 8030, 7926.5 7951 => 0.5 angstrom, 2.21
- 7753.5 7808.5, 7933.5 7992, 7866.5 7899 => 0.8 angstrom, 2.21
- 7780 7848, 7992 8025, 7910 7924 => -0.3 angstrom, 2.19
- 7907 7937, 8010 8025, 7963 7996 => -2.1 angstrom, 2.12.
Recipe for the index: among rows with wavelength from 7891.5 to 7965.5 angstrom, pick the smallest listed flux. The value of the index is 1.319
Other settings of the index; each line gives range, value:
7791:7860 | 1.161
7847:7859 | 1.344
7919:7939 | 1.433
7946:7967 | 1.929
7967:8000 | 1.481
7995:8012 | 1.813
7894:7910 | 1.933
